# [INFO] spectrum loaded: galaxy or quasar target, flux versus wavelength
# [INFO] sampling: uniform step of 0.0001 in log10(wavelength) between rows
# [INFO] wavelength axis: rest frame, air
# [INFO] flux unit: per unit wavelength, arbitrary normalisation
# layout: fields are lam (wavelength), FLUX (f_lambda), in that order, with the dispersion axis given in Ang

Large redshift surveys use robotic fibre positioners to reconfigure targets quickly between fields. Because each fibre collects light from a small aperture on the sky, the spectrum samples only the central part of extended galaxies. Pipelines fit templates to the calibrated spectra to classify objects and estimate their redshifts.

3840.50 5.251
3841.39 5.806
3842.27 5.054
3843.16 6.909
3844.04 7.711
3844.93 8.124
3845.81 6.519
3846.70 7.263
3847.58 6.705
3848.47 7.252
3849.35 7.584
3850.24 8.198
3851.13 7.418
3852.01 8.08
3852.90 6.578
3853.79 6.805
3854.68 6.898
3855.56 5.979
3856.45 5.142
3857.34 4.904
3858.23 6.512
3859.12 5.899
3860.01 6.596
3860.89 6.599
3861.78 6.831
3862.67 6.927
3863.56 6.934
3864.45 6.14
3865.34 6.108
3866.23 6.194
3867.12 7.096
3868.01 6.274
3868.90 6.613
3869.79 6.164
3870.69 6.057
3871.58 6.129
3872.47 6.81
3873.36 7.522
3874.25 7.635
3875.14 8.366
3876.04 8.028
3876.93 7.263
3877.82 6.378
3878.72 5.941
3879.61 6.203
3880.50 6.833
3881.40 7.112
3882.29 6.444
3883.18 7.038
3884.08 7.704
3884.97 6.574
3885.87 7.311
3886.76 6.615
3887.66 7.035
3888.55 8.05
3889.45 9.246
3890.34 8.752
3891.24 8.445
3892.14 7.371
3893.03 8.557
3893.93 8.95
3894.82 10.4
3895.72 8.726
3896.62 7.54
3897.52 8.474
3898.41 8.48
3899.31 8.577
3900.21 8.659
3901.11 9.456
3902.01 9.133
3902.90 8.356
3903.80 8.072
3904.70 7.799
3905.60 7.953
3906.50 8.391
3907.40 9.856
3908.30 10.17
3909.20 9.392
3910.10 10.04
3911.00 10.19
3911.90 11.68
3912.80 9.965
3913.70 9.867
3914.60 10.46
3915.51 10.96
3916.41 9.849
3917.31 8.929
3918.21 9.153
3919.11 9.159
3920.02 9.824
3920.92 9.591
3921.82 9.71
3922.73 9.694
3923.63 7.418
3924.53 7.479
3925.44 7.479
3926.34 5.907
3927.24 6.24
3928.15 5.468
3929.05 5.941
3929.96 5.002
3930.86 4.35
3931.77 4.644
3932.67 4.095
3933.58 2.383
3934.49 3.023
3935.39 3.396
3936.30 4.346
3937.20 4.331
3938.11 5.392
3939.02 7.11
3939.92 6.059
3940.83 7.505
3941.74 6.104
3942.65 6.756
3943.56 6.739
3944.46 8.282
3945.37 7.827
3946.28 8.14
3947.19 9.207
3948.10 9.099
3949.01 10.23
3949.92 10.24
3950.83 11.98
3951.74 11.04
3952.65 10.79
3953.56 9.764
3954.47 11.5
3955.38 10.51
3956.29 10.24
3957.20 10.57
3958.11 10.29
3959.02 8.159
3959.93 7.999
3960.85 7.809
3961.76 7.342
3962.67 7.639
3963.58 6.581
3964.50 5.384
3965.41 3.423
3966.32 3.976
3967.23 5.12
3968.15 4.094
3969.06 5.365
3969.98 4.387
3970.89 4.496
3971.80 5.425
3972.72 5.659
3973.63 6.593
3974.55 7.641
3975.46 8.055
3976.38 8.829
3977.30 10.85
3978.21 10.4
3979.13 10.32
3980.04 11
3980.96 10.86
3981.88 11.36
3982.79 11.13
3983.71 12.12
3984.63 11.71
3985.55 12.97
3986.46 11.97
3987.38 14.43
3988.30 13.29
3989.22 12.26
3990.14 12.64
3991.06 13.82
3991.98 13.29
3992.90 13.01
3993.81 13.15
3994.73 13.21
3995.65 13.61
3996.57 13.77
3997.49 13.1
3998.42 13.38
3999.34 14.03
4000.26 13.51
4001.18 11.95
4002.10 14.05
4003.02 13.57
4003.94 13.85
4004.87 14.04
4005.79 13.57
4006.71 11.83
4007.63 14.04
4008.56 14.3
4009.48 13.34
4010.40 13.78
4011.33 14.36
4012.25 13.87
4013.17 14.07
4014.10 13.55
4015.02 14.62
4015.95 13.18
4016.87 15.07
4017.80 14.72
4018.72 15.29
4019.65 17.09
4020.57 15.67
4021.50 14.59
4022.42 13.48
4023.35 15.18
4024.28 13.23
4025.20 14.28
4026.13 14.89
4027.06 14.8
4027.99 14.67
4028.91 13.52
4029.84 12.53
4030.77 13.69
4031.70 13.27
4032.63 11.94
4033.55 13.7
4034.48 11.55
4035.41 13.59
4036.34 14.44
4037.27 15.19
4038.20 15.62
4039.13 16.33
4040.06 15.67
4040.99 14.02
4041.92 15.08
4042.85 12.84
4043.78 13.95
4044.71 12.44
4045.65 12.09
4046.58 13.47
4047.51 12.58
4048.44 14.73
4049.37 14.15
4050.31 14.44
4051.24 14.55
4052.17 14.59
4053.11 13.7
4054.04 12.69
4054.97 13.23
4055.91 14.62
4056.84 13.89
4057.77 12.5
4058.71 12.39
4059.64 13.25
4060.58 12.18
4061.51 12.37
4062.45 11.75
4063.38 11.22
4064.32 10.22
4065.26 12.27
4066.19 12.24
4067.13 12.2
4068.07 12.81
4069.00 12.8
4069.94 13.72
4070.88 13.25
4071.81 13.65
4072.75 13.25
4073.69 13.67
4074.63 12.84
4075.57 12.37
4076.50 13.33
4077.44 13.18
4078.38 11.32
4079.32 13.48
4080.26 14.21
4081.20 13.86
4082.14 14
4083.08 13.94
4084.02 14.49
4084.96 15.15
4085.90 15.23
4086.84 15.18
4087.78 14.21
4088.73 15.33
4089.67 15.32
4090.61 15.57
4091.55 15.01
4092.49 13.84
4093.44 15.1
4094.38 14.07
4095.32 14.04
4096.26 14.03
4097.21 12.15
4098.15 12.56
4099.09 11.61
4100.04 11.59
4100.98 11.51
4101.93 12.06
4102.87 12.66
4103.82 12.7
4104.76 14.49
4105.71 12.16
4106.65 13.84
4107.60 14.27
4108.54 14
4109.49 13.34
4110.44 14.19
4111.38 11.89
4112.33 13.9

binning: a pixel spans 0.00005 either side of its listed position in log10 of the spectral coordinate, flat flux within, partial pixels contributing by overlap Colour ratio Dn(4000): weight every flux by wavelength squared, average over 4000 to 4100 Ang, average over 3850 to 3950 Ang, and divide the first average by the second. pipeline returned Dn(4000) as 2.0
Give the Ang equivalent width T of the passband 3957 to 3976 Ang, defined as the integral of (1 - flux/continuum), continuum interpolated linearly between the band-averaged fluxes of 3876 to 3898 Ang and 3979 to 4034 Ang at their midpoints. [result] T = 8.4 Ang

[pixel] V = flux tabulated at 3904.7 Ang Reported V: 7.799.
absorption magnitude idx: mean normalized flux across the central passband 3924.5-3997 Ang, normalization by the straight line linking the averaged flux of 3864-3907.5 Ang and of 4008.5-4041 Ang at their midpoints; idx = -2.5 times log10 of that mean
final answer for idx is 0.32 mag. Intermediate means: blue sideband 7.59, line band 8.45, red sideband 14.3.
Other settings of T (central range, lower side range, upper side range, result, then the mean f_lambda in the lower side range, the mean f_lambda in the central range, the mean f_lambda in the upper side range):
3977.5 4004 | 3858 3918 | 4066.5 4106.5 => -4.43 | 7.94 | 12.7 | 13.5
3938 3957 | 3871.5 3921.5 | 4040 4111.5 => 1.94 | 8.44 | 8.87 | 13.4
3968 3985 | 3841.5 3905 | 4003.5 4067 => 4.36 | 7.26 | 8.5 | 13.7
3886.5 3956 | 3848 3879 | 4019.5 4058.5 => 6.65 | 6.74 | 8.15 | 14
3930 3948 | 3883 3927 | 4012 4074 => 7.53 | 8.74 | 5.82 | 13.7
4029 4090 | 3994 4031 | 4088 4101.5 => 1.38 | 14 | 13.5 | 13.7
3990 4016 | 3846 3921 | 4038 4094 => -4.34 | 7.82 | 13.6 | 13.6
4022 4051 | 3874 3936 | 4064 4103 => -4.75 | 7.86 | 13.9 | 13.4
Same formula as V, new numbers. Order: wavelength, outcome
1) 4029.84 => 12.53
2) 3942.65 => 6.756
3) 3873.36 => 7.522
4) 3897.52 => 8.474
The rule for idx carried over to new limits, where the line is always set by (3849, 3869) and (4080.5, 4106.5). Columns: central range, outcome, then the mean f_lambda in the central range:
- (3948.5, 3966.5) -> 0.09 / 8.85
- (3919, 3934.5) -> 0.30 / 6.56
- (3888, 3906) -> -0.10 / 8.54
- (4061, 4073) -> 0.05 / 12.4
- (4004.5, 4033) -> -0.22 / 14.1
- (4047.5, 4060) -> -0.10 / 13.7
